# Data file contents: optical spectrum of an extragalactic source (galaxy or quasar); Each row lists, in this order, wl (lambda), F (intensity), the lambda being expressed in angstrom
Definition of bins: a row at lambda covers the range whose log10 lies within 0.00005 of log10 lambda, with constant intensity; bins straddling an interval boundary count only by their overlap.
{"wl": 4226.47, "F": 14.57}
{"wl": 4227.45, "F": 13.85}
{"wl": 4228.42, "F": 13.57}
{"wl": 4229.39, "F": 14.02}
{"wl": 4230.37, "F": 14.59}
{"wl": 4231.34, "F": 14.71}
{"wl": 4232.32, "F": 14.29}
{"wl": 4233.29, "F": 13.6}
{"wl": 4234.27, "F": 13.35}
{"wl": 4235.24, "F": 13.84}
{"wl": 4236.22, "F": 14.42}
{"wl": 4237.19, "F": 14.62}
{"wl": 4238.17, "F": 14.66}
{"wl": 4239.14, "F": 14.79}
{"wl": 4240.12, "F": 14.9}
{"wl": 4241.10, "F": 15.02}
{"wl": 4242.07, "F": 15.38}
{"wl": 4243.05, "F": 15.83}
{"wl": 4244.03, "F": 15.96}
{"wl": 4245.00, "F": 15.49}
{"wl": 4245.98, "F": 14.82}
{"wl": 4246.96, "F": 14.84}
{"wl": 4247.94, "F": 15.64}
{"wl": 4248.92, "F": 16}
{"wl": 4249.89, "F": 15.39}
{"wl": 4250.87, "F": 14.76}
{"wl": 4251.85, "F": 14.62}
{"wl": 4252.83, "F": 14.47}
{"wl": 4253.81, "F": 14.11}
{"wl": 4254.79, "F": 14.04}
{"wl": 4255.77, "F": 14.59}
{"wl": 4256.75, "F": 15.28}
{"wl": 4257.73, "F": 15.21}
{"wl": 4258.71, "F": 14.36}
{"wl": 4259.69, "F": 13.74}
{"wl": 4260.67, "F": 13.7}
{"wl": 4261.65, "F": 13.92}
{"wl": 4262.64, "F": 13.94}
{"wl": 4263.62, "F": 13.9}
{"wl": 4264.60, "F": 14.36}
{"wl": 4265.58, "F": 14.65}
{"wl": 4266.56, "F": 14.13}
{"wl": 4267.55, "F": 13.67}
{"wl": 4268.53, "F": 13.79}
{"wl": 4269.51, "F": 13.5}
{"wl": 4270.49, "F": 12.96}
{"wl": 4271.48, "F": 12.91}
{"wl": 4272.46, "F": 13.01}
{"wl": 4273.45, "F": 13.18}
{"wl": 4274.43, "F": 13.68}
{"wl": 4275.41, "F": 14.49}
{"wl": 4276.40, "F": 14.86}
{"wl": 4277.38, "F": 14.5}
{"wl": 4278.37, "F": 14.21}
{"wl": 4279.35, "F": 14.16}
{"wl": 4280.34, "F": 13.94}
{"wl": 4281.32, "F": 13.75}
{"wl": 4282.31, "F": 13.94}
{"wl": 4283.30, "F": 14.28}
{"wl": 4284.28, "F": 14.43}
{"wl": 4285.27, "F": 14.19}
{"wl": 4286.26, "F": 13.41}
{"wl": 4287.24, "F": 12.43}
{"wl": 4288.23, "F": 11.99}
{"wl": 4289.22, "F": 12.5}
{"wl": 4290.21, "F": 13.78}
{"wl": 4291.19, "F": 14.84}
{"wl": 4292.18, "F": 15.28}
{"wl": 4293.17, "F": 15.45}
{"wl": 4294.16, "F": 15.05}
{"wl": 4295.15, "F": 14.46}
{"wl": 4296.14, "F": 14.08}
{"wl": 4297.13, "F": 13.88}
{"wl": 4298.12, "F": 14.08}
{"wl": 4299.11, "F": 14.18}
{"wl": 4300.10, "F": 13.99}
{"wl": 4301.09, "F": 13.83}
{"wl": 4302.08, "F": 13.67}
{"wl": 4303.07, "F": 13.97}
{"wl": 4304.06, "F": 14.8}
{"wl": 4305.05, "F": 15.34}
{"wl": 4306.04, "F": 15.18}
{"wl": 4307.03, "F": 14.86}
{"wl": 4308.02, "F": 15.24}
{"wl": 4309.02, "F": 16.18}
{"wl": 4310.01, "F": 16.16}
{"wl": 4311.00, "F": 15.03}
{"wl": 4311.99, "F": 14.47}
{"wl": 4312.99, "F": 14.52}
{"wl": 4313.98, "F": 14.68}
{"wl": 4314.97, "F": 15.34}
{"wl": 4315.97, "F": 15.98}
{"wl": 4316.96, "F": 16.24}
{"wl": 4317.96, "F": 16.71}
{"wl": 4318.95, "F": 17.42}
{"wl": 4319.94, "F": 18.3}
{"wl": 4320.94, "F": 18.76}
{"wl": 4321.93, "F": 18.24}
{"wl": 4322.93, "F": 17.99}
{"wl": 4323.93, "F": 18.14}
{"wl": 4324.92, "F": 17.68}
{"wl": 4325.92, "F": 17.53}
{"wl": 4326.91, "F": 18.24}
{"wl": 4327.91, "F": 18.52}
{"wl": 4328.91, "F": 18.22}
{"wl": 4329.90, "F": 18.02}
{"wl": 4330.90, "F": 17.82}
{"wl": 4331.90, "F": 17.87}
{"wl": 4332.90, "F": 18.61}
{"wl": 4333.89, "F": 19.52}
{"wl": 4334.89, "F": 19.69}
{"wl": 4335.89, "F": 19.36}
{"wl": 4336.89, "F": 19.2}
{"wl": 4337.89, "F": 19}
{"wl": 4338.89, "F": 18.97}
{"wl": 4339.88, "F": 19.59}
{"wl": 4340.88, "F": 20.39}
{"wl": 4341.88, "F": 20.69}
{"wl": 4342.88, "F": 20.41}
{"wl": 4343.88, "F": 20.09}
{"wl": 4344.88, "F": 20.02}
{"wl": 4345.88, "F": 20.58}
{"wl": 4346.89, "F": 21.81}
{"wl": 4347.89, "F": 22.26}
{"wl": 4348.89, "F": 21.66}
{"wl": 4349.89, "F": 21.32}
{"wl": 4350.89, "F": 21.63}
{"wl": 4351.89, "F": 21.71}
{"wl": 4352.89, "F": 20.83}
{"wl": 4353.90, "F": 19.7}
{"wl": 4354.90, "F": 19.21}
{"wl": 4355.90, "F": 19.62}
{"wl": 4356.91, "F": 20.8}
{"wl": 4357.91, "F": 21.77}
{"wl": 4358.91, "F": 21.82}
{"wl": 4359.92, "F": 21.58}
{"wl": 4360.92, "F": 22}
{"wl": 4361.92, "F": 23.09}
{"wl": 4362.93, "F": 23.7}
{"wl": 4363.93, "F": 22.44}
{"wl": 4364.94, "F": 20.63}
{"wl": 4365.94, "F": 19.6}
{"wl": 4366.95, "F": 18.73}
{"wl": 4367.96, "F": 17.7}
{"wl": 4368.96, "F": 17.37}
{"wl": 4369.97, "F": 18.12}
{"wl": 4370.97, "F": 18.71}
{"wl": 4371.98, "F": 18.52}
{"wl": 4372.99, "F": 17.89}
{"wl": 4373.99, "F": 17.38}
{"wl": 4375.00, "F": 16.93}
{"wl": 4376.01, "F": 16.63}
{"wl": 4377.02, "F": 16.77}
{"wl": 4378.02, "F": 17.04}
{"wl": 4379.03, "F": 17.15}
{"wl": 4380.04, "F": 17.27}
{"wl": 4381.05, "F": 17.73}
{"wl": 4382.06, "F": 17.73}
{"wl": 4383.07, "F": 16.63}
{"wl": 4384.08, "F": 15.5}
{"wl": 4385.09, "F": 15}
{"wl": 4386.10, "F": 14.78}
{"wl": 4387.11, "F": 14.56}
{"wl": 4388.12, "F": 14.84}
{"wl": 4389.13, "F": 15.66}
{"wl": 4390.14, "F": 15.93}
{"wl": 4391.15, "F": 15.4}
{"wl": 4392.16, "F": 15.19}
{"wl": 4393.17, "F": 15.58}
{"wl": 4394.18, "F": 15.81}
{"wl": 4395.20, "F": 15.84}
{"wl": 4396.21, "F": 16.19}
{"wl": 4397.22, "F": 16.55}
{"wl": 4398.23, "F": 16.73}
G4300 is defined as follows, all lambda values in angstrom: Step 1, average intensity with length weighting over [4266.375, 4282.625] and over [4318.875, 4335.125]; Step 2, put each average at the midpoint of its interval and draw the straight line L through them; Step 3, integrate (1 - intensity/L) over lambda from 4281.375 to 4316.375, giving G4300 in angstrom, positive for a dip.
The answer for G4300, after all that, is 3.1 angstrom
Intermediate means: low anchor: 13.8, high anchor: 18.3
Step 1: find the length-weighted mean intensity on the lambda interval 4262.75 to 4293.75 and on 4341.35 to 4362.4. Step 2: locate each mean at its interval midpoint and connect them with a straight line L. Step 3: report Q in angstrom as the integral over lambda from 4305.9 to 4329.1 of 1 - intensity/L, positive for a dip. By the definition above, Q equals 1.4 angstrom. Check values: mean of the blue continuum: 13.9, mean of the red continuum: 21.1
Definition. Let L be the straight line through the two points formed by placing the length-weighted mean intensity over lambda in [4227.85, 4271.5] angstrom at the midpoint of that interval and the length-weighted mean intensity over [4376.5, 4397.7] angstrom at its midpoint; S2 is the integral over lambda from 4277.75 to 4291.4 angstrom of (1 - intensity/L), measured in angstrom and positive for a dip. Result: 1.09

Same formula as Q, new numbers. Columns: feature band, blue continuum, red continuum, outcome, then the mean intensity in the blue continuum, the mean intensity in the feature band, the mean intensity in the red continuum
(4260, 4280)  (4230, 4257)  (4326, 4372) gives 2.8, 14.8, 13.9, 20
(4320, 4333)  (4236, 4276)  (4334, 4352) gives 0.8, 14.5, 18.1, 20.4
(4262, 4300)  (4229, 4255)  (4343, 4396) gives 4.8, 14.8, 13.9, 18.6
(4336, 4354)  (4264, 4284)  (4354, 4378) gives -2.2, 13.9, 20.5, 19.6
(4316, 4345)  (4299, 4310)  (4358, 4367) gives -1.2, 14.7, 18.6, 21.7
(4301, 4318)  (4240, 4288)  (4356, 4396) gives 0.7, 14.3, 15.1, 17.9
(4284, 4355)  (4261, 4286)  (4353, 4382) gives -1.9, 13.9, 17.1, 19.3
